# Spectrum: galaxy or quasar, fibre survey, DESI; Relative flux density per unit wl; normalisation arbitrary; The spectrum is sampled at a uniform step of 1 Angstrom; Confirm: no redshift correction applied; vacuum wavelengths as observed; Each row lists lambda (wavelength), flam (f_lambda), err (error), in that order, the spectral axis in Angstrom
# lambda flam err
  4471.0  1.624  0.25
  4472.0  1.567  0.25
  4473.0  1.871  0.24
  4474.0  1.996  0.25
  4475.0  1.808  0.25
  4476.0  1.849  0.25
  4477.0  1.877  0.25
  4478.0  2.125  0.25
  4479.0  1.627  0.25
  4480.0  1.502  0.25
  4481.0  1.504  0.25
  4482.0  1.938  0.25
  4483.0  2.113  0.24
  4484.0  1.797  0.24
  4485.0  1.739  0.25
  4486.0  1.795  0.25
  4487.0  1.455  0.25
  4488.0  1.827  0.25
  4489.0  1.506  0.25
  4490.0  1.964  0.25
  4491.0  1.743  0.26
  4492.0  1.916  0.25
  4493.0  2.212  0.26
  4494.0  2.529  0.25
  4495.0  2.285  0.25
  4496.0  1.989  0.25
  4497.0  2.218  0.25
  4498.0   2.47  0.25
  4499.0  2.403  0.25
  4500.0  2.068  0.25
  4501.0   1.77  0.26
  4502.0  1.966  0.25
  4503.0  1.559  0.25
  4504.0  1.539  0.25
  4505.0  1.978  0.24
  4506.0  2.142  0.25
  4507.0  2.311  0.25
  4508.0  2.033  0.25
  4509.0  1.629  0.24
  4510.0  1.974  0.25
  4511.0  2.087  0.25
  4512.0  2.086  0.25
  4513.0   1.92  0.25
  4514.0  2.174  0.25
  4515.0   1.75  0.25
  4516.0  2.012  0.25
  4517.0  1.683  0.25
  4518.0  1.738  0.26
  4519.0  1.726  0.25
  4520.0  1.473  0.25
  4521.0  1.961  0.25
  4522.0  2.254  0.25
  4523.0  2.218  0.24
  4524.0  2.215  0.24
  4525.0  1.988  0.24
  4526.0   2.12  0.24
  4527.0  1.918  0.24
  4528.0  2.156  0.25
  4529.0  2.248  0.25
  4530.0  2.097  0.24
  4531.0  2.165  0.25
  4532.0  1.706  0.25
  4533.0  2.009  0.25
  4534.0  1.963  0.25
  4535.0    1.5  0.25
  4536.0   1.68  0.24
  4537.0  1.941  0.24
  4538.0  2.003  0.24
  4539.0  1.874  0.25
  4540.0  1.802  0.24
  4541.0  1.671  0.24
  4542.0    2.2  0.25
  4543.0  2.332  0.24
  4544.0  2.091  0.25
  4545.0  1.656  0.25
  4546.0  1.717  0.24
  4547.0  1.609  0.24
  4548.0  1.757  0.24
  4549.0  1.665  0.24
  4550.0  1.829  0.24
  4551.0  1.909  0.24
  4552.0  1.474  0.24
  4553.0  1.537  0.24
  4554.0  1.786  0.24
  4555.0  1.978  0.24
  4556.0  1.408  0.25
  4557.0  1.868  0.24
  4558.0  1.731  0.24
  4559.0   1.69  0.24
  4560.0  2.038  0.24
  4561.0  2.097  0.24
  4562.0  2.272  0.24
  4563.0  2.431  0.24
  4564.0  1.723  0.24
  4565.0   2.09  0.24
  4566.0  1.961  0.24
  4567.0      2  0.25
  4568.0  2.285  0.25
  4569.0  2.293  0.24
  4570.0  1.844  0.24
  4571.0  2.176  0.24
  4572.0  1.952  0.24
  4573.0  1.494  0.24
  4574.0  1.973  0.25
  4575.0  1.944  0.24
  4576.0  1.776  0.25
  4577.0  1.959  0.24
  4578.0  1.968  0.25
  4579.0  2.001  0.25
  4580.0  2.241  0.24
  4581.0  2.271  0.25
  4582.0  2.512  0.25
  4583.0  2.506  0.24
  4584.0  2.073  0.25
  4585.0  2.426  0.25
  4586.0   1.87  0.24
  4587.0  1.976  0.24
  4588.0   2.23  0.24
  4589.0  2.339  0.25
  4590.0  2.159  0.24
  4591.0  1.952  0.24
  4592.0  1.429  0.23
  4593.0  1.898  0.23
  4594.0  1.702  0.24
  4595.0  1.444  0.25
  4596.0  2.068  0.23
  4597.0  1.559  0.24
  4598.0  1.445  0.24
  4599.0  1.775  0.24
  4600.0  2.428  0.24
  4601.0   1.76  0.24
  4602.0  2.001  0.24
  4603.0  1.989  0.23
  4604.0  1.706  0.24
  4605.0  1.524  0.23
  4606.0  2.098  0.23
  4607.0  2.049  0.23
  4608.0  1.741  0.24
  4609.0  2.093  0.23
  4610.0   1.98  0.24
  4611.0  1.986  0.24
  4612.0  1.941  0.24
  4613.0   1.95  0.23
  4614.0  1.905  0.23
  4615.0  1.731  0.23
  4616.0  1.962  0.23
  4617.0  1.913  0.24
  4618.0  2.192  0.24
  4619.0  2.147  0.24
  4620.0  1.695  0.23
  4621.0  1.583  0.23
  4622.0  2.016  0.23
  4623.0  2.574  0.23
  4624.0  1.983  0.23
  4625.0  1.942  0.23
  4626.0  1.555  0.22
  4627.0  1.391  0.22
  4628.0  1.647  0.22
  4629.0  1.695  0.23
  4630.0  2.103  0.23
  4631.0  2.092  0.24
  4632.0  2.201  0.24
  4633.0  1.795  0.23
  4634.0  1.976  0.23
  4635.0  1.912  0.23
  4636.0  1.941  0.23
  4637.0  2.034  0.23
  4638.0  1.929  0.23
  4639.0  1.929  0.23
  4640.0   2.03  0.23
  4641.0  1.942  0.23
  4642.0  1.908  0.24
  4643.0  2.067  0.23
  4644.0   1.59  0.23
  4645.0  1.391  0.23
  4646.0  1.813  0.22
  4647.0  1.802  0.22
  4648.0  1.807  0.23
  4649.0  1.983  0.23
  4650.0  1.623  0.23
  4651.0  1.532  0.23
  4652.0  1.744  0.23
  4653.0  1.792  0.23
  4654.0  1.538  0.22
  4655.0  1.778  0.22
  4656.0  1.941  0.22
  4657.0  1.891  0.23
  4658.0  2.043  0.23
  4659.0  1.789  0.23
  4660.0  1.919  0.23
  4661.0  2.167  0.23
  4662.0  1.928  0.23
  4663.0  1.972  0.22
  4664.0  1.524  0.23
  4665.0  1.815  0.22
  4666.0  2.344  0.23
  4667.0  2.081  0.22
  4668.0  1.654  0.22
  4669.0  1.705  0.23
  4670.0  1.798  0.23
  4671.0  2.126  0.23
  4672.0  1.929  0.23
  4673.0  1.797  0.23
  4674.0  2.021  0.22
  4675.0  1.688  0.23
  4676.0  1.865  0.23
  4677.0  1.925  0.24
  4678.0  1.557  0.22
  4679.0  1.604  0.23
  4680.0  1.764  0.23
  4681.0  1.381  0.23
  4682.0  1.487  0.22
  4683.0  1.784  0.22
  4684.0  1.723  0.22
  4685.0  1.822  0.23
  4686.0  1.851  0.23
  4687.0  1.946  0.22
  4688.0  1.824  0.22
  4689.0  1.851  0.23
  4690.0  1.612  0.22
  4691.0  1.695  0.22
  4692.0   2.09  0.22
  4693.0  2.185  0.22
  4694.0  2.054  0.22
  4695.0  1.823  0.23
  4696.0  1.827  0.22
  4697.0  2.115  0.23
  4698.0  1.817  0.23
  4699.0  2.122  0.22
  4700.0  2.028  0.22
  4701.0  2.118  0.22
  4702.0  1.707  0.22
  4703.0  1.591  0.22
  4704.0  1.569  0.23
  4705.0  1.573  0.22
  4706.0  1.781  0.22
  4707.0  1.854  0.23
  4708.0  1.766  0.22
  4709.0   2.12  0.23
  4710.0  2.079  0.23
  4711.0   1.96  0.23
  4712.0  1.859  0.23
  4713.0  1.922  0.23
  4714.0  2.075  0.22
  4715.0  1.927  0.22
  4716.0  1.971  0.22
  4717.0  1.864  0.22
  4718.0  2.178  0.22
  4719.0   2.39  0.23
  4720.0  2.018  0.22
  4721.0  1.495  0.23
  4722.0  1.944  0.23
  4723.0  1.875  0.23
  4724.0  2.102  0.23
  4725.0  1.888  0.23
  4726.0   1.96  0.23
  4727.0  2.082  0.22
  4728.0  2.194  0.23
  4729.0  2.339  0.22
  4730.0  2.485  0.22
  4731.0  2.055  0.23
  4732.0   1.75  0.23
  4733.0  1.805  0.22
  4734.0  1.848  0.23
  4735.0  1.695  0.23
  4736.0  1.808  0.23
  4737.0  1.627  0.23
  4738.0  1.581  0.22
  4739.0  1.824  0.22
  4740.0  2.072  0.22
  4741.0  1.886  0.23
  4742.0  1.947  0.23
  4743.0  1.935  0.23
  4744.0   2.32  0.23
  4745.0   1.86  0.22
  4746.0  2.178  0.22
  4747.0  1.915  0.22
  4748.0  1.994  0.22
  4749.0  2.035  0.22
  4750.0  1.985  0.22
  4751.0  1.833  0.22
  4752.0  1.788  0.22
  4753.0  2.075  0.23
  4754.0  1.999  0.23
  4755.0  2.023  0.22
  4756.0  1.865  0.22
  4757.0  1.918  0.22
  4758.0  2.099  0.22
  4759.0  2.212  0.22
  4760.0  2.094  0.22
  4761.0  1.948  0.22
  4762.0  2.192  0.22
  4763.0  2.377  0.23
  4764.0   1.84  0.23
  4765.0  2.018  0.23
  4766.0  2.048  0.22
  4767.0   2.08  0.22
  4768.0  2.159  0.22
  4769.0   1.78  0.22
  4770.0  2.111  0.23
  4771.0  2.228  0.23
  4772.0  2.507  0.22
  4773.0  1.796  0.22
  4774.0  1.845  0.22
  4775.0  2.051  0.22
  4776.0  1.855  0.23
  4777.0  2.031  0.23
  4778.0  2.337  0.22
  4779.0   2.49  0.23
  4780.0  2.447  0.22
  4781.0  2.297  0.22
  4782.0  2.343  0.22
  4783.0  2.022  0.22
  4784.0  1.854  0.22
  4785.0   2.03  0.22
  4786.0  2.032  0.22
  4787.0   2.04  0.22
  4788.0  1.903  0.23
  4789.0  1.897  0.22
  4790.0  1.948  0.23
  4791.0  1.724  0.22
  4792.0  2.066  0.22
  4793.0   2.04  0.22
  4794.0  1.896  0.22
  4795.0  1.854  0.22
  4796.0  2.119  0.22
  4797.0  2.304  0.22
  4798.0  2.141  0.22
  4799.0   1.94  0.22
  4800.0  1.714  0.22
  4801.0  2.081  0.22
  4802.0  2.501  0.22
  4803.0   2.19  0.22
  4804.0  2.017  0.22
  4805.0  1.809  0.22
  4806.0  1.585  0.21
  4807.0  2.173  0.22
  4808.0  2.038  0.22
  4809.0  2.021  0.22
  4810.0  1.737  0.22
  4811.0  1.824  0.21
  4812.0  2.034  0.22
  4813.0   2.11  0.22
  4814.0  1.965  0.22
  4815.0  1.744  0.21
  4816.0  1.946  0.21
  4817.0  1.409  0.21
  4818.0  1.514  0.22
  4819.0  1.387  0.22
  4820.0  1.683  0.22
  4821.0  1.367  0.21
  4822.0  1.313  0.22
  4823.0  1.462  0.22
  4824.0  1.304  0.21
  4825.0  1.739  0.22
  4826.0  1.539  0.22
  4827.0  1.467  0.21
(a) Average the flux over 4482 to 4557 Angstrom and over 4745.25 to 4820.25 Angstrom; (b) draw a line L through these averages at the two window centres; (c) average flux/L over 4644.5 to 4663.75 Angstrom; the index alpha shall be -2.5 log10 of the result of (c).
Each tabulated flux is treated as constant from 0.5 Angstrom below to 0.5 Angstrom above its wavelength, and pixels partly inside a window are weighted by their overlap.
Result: 0.09 mag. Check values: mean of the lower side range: 1.92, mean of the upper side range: 2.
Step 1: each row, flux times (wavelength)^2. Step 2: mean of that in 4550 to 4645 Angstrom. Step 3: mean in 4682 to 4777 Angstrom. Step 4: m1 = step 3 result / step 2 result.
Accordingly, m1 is 1.07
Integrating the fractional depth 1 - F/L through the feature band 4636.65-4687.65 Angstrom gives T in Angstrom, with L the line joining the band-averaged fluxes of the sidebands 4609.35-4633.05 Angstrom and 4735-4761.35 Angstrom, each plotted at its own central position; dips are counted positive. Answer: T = 2.8 Angstrom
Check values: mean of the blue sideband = 1.92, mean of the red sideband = 1.95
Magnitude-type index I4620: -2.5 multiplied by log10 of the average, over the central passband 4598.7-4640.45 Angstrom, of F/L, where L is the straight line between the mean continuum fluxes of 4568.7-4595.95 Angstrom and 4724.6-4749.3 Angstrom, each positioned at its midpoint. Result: 0.04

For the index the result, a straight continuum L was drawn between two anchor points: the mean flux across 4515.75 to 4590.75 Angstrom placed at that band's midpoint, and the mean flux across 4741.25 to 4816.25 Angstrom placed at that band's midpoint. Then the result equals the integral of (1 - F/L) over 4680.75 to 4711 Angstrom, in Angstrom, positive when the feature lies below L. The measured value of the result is 2.4 Angstrom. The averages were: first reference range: 1.96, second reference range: 2.03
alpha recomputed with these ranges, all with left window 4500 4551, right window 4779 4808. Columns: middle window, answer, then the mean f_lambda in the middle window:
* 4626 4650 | 0.065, 1.86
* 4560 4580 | -0.043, 2.02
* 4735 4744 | 0.092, 1.85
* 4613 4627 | 0.024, 1.92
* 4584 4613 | 0.020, 1.92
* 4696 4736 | 0.035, 1.94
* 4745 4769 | 0.003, 2.02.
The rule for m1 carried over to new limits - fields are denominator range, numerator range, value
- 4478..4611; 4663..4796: 1.09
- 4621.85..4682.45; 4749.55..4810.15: 1.17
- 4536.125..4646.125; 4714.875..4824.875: 1.10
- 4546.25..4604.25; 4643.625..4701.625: 0.99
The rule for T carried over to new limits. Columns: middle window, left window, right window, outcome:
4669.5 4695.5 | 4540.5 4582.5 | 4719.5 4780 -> 2.16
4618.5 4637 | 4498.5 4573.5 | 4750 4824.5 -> 0.32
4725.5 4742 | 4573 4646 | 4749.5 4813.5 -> 0.57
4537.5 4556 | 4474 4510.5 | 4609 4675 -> 0.90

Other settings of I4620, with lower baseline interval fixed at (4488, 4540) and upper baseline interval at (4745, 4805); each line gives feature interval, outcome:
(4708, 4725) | 0.03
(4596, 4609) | 0.08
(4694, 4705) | 0.09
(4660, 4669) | 0.05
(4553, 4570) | 0.01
